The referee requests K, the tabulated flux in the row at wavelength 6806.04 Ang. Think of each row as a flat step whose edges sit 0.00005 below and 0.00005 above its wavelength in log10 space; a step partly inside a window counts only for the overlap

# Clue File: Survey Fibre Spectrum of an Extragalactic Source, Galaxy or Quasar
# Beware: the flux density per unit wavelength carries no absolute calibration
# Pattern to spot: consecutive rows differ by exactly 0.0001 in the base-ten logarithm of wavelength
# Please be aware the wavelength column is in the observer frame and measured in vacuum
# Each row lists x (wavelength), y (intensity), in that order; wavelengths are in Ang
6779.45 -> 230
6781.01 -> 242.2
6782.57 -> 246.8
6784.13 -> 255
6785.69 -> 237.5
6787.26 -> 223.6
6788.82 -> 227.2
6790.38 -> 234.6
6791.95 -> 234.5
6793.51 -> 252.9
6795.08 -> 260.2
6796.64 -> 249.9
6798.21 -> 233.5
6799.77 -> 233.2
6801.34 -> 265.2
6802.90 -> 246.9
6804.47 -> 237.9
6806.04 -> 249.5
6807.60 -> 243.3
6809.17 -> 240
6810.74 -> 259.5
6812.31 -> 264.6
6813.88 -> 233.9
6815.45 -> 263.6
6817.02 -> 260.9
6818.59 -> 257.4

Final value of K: 249.5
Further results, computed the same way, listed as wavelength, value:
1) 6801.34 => 265.2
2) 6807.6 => 243.3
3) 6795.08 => 260.2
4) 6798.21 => 233.5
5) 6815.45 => 263.6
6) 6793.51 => 252.9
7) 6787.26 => 223.6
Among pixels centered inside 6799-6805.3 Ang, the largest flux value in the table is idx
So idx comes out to 265.2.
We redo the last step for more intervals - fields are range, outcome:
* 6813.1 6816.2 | 263.6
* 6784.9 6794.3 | 252.9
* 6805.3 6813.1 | 264.6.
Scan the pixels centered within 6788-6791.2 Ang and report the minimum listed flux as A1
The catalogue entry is 227.2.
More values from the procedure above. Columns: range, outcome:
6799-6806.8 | 233.2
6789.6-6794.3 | 234.5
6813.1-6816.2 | 233.9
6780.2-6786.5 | 237.5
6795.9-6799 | 233.5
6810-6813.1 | 259.5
